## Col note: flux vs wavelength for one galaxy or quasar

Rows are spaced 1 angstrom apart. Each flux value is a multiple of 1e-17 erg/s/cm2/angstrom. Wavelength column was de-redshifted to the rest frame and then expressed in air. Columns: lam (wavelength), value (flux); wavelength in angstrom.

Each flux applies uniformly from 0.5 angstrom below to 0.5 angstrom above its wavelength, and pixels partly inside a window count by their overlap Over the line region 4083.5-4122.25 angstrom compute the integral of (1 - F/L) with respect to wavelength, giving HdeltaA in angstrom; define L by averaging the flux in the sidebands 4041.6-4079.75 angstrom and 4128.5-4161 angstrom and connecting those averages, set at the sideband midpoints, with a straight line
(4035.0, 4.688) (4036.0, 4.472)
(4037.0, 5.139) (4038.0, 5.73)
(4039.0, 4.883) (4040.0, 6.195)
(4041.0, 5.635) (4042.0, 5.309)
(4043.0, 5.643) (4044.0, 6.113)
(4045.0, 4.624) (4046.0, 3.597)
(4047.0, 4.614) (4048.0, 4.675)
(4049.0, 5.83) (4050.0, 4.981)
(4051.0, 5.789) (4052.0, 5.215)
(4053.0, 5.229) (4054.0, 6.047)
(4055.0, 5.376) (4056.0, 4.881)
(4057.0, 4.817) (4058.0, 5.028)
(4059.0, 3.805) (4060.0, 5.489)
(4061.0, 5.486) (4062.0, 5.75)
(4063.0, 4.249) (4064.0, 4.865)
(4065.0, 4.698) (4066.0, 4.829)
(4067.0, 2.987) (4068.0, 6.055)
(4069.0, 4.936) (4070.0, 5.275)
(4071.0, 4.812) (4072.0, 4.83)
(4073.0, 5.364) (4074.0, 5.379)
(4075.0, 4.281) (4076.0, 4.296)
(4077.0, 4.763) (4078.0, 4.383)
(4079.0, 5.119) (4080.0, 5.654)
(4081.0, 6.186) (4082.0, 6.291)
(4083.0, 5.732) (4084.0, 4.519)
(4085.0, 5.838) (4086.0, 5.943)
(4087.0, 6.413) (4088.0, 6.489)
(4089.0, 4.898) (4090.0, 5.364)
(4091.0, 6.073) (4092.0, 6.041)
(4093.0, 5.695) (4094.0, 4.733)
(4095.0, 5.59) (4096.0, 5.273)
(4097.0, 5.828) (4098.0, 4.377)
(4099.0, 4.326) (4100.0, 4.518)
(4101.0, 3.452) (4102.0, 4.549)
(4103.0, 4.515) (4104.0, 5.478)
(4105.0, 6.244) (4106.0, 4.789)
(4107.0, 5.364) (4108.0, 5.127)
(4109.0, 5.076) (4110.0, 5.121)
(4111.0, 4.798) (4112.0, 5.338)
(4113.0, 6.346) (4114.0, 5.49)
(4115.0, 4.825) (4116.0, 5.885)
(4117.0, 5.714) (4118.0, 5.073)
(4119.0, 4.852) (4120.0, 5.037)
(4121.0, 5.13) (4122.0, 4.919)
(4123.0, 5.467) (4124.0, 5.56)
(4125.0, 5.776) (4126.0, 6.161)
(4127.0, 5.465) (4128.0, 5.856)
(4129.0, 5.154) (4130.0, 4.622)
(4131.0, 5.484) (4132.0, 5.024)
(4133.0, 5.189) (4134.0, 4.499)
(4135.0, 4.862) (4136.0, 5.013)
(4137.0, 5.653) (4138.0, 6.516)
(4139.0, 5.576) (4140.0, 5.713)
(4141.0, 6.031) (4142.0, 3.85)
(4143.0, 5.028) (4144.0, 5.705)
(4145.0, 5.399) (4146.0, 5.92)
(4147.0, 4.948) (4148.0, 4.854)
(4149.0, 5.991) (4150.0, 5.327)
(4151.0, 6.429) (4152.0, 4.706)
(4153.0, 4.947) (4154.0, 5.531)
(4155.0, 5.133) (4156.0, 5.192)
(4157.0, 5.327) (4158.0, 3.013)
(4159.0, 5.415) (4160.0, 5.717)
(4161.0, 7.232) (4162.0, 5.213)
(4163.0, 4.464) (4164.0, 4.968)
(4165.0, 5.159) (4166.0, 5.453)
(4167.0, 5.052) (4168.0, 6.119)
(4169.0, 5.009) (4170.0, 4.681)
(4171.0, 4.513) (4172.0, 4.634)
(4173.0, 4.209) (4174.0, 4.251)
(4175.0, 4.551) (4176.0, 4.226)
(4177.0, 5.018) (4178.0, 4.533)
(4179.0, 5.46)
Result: -1.0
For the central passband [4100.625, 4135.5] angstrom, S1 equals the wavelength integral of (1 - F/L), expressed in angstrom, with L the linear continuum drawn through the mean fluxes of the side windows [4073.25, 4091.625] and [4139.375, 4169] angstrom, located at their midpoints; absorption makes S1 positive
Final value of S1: 0.98 angstrom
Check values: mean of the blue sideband 5.43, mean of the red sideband 5.3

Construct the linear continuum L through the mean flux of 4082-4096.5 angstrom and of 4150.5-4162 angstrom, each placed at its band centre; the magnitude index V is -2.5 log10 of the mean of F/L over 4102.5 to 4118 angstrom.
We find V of 0.04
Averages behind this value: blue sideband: 5.64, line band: 5.33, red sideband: 5.33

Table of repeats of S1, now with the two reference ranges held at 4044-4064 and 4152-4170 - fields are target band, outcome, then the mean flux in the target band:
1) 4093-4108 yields 0.4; 4.96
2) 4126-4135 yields -0.1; 5.2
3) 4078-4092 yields -1.7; 5.7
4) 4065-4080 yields 0.7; 4.83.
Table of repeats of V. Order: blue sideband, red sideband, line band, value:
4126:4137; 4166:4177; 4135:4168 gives -0.074 mag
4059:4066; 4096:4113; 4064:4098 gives -0.061 mag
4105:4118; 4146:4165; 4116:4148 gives -0.005 mag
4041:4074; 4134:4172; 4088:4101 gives -0.015 mag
